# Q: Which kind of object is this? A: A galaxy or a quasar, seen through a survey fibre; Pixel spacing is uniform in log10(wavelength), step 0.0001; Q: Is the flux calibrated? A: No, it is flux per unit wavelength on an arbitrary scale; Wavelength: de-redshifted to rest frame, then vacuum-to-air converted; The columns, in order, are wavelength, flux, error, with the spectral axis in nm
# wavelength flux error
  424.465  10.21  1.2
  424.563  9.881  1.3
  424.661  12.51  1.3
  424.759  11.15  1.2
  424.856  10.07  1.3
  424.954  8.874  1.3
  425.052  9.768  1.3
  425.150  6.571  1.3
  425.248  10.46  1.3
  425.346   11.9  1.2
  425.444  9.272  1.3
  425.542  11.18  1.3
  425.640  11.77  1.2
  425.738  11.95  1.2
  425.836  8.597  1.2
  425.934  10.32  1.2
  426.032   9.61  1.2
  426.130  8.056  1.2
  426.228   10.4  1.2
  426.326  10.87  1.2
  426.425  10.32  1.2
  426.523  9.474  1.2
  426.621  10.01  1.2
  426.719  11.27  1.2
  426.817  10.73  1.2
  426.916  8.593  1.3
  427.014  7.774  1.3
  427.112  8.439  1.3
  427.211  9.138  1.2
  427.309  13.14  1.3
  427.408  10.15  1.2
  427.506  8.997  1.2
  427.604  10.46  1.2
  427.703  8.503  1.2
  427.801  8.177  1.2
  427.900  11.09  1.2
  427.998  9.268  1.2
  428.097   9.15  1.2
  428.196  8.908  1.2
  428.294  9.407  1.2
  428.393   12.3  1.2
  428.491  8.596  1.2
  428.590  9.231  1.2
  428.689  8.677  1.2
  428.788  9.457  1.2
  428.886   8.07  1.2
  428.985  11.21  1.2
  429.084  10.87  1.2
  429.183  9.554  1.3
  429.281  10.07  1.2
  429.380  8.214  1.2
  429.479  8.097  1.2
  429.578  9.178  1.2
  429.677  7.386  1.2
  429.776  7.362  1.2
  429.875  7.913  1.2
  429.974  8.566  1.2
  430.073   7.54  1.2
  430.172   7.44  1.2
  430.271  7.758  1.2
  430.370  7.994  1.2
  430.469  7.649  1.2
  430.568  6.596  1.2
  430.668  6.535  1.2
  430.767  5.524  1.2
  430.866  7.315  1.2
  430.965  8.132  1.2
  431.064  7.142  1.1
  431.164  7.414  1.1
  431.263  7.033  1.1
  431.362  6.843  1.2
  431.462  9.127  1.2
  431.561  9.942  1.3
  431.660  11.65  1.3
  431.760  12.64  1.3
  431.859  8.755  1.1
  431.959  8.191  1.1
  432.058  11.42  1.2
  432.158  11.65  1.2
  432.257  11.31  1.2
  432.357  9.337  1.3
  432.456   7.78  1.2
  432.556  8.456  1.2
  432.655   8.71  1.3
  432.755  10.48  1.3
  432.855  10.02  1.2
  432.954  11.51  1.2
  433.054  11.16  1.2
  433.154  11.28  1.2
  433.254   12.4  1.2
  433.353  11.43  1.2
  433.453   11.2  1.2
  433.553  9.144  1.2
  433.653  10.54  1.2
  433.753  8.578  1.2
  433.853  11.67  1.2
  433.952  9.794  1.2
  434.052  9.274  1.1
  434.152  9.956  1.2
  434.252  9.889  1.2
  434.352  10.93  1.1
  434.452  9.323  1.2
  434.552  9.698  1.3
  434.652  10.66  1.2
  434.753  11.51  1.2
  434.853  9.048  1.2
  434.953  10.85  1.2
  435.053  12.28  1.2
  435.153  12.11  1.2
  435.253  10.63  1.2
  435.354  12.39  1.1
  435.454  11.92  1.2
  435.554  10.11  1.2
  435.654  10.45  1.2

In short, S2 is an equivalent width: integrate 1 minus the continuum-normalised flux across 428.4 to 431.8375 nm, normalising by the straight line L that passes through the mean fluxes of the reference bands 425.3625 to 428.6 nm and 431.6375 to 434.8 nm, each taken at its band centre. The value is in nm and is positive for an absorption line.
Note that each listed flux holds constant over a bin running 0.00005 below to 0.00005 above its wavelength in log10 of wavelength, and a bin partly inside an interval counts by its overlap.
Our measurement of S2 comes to 0.55 nm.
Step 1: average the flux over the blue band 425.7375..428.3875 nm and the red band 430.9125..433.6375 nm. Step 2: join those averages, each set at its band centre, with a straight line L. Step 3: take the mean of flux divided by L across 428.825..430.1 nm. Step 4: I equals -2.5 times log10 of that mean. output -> 0.11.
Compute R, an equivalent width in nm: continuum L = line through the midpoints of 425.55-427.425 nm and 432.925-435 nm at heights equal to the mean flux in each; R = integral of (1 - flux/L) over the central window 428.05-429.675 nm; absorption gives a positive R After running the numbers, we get 0.13 nm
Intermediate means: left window 10.1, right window 10.5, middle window 9.38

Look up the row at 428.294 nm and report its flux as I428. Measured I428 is 9.407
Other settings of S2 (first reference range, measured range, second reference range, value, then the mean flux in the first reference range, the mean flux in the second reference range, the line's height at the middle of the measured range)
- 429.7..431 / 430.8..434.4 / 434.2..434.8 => -0.31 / 7.4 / 10.3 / 8.98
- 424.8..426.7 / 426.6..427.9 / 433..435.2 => 0.05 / 10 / 10.6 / 10.1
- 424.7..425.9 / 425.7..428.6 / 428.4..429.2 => 0.03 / 10.2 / 9.6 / 9.86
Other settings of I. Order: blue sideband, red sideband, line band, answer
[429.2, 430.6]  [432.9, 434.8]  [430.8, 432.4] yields -0.008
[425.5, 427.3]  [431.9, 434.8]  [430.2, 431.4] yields 0.377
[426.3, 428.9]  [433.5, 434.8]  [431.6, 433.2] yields -0.033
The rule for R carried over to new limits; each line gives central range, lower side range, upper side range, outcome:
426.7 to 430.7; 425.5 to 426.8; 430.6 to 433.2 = 0.33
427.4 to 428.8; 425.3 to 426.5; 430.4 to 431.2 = -0.10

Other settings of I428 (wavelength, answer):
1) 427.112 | 8.439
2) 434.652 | 10.66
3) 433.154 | 11.28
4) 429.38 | 8.214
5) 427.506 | 8.997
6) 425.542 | 11.18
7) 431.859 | 8.755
